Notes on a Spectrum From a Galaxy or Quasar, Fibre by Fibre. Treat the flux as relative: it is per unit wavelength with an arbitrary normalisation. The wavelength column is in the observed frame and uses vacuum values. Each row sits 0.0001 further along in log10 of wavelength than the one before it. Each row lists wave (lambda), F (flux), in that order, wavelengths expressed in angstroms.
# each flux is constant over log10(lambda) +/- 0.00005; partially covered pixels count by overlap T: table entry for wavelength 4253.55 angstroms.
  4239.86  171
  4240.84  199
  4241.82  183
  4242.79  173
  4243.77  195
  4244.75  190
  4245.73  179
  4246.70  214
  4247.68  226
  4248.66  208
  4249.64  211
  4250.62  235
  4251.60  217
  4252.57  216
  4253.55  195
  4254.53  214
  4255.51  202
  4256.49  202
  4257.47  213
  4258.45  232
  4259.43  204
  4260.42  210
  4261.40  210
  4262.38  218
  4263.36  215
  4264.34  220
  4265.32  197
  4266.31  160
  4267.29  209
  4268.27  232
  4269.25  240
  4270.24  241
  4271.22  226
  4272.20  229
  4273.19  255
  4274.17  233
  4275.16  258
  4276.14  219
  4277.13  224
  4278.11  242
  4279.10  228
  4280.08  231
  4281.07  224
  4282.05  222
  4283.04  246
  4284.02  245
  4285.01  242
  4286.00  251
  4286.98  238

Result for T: 195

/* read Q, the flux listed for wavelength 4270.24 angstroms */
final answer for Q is 241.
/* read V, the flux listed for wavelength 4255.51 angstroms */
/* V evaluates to 202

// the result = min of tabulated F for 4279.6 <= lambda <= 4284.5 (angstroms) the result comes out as 222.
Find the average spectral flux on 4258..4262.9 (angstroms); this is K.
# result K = 214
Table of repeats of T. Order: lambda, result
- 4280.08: 231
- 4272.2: 229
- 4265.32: 197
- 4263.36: 215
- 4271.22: 226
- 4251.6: 217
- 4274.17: 233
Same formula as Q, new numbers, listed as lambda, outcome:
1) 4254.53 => 214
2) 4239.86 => 171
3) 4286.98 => 238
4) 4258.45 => 232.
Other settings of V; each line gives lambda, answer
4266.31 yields 160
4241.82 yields 183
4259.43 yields 204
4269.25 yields 240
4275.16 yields 258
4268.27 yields 232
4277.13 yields 224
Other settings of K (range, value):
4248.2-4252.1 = 218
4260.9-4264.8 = 216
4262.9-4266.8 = 198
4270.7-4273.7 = 237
